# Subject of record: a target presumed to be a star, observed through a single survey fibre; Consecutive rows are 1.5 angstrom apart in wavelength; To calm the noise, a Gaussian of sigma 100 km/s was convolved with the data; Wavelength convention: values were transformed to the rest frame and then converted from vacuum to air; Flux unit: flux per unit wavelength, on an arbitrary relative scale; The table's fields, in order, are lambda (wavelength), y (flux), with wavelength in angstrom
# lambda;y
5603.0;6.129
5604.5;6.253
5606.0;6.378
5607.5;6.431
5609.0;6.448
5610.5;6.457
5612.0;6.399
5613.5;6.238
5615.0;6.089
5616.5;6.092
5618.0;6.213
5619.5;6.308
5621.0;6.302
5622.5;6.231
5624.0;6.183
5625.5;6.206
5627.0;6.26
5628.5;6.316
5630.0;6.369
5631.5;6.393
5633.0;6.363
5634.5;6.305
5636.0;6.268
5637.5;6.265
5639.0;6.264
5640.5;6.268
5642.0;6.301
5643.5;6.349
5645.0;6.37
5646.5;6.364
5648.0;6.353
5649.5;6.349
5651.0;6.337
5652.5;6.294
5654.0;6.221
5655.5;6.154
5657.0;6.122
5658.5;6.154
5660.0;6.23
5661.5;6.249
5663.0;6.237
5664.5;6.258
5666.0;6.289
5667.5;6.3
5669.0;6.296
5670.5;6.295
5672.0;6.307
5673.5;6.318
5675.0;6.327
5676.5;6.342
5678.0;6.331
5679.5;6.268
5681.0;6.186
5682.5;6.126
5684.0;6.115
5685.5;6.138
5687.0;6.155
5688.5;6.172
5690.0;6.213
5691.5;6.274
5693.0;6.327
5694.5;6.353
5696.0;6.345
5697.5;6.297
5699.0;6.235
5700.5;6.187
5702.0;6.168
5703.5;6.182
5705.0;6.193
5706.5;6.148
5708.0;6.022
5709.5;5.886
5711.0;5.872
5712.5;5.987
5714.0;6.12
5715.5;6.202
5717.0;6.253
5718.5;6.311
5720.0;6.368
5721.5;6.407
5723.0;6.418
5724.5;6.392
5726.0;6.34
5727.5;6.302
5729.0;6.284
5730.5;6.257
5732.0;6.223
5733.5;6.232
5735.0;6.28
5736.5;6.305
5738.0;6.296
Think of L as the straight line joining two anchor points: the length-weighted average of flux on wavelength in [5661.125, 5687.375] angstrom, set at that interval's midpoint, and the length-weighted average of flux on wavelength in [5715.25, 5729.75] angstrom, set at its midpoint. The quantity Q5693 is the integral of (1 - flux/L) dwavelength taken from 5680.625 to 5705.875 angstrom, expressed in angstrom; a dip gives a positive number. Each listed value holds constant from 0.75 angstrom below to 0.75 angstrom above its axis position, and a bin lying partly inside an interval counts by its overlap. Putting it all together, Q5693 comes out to 0.3 angstrom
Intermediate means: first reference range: 6.25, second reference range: 6.33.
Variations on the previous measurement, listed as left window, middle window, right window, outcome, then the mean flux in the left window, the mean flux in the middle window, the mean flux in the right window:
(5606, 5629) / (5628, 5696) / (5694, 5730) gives -0.2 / 6.28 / 6.27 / 6.22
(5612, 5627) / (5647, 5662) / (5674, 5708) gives -0.1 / 6.22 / 6.25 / 6.23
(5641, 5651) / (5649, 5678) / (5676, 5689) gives 0.0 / 6.34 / 6.27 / 6.2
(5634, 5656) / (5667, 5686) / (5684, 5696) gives 0.0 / 6.3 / 6.26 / 6.23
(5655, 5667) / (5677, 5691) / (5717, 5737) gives 0.1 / 6.21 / 6.19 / 6.31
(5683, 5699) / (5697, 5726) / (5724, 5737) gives 0.3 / 6.24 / 6.19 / 6.29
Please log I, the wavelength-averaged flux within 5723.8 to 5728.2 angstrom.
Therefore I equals 6.34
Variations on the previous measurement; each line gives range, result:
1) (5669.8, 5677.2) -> 6.32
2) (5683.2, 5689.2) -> 6.14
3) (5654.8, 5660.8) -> 6.17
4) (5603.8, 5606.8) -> 6.32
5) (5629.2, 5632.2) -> 6.38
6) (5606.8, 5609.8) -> 6.44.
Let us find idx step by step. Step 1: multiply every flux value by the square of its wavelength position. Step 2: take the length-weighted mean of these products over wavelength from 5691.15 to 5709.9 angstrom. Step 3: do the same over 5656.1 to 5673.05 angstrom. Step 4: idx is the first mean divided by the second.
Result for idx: 1.0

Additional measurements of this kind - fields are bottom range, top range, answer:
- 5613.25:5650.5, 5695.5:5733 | 1.02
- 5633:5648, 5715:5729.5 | 1.03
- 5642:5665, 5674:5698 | 1.01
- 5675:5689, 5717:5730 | 1.04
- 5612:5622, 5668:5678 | 1.04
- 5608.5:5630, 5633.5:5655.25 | 1.01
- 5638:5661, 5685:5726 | 1.01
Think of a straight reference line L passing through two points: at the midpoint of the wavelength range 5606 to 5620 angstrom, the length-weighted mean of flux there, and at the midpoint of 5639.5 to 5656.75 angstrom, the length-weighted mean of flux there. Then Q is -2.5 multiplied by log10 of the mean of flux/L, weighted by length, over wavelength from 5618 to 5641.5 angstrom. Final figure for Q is 0.00 mag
